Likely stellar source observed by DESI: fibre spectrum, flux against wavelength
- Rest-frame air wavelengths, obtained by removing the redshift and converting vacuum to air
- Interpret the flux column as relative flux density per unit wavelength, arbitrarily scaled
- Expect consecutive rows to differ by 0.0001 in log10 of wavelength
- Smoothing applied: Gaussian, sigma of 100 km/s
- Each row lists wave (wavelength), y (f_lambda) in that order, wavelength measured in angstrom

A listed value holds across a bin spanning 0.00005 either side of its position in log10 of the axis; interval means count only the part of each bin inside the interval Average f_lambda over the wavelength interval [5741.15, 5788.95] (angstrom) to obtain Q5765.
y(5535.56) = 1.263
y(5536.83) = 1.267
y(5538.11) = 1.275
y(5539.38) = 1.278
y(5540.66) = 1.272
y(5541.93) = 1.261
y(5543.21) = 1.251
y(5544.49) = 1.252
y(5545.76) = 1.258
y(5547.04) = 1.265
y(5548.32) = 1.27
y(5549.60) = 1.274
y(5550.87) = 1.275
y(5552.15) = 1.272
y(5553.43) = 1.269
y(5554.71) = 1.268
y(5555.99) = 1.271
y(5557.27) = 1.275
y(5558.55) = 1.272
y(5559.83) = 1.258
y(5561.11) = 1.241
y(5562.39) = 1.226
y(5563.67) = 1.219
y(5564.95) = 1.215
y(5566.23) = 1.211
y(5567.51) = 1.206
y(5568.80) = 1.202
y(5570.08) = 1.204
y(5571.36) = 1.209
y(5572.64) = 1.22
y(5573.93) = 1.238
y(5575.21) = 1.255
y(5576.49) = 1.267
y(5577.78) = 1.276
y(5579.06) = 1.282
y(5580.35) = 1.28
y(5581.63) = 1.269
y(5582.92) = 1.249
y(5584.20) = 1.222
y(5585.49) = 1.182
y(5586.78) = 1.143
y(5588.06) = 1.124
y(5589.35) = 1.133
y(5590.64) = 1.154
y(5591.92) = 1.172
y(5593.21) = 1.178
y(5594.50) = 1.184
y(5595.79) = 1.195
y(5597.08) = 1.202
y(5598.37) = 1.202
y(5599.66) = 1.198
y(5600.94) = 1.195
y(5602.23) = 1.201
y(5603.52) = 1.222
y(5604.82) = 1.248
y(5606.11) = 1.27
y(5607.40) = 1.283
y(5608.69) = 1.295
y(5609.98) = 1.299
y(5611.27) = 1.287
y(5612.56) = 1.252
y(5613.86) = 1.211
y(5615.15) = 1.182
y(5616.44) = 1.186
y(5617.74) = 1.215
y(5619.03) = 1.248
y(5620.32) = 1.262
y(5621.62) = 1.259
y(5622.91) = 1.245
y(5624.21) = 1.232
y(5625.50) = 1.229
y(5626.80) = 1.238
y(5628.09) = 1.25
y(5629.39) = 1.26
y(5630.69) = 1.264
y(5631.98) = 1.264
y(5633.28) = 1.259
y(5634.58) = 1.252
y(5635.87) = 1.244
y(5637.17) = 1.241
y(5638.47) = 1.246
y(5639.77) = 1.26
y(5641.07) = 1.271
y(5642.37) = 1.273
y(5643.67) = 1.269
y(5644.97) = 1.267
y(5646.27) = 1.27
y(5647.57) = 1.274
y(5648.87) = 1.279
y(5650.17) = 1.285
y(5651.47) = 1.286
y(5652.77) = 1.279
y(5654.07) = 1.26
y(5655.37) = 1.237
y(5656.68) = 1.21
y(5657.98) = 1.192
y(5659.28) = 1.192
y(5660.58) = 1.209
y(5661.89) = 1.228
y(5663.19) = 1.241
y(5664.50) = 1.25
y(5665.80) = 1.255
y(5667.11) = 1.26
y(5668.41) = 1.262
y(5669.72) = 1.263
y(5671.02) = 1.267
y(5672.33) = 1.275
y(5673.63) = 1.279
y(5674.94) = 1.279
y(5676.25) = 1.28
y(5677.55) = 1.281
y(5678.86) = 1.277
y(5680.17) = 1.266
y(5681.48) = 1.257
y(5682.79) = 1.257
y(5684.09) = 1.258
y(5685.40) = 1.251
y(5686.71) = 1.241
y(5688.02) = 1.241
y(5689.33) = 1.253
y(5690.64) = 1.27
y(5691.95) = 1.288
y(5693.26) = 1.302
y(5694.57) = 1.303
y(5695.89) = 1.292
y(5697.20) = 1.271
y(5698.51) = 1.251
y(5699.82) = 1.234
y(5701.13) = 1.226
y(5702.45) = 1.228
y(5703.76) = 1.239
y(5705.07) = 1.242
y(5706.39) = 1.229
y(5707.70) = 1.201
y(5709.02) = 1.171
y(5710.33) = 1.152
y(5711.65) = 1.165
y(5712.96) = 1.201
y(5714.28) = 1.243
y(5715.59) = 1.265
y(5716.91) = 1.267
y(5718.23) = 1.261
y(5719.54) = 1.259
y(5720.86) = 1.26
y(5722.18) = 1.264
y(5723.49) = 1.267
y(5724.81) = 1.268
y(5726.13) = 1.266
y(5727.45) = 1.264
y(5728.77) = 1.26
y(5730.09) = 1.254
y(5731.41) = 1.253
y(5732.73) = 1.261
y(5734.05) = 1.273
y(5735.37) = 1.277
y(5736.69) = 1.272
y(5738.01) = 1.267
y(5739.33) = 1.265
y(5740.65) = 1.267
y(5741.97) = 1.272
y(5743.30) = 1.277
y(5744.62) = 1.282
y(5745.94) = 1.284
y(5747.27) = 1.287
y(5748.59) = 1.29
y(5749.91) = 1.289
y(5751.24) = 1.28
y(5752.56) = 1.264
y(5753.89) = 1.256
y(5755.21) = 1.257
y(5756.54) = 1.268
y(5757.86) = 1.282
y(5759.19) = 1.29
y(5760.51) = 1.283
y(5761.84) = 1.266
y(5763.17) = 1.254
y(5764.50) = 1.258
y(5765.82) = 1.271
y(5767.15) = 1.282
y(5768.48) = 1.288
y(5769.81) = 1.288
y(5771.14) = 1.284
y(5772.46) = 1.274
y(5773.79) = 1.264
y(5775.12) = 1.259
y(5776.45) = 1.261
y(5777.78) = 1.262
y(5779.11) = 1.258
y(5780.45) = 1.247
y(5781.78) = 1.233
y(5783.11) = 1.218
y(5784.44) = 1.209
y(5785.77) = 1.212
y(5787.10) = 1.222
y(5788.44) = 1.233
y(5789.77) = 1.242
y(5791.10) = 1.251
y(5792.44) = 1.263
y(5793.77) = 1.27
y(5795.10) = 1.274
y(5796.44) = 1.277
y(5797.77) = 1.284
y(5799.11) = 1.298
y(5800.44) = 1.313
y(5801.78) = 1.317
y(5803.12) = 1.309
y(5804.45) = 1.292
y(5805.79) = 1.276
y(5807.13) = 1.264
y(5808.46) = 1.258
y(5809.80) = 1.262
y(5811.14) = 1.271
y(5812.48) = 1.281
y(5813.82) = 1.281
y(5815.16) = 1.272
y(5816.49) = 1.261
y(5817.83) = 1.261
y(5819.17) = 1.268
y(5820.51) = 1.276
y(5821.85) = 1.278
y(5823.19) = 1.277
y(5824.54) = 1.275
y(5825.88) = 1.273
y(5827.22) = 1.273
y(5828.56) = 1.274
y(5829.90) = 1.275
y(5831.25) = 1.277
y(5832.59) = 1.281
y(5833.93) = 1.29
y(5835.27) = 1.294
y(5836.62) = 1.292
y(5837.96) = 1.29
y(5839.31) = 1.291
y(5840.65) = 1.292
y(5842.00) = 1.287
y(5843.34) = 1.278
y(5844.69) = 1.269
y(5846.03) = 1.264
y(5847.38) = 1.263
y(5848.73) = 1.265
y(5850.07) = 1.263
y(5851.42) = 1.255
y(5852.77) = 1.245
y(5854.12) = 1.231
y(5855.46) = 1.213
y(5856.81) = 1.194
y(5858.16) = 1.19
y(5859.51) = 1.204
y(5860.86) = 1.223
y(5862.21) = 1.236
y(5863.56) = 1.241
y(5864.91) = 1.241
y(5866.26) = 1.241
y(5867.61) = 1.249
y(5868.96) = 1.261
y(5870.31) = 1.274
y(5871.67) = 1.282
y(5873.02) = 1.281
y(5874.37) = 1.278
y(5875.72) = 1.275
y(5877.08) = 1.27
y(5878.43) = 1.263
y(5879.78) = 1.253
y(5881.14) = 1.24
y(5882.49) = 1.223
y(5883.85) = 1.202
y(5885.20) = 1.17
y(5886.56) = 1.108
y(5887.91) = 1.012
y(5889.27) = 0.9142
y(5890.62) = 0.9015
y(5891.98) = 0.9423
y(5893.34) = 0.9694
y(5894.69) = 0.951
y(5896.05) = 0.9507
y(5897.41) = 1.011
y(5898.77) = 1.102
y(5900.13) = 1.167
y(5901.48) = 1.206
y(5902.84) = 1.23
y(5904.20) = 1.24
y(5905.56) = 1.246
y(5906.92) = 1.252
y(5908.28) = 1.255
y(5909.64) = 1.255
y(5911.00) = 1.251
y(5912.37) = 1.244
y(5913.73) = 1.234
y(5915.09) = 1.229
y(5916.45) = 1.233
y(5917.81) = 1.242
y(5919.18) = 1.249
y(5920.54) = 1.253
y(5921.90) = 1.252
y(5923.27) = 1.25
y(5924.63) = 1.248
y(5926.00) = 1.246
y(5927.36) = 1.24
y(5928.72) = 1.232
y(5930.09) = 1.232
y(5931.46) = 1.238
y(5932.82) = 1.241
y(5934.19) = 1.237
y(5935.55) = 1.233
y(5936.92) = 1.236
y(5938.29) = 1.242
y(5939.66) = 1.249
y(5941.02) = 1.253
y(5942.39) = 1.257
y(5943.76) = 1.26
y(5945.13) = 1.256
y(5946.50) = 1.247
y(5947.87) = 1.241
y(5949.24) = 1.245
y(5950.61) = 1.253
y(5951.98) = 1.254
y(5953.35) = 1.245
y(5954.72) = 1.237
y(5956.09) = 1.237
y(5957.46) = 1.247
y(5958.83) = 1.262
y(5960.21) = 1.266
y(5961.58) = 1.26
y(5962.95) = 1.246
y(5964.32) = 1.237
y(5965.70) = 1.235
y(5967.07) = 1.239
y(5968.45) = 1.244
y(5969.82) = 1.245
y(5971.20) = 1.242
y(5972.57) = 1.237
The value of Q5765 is 1.26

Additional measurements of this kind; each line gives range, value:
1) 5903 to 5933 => 1.24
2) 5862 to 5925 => 1.19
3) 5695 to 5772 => 1.26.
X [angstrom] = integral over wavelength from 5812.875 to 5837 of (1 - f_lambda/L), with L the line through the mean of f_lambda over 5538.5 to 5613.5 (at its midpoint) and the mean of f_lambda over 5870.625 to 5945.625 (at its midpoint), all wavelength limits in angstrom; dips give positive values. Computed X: -1.4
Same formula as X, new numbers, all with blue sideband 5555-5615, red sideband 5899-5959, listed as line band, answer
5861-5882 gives -0.3 angstrom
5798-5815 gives -0.7 angstrom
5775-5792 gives -0.1 angstrom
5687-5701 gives -0.4 angstrom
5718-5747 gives -0.8 angstrom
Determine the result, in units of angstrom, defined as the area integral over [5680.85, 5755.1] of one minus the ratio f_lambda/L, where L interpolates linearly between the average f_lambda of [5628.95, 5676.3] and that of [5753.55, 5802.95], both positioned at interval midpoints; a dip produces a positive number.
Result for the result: 0.3 angstrom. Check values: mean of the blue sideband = 1.26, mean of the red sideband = 1.26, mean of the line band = 1.26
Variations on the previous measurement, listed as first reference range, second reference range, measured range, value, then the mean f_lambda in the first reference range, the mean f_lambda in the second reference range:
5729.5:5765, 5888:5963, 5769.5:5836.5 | -1.0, 1.27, 1.2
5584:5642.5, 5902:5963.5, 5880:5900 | 3.0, 1.23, 1.25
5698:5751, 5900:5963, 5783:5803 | -0.2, 1.25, 1.24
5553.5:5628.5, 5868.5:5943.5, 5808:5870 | -3.0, 1.23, 1.2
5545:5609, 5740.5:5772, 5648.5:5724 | 0.5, 1.23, 1.28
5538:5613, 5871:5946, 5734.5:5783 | -2.2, 1.24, 1.2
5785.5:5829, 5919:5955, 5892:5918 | 1.8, 1.27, 1.25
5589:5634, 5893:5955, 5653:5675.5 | -0.3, 1.23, 1.22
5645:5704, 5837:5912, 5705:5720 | 0.3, 1.26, 1.2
